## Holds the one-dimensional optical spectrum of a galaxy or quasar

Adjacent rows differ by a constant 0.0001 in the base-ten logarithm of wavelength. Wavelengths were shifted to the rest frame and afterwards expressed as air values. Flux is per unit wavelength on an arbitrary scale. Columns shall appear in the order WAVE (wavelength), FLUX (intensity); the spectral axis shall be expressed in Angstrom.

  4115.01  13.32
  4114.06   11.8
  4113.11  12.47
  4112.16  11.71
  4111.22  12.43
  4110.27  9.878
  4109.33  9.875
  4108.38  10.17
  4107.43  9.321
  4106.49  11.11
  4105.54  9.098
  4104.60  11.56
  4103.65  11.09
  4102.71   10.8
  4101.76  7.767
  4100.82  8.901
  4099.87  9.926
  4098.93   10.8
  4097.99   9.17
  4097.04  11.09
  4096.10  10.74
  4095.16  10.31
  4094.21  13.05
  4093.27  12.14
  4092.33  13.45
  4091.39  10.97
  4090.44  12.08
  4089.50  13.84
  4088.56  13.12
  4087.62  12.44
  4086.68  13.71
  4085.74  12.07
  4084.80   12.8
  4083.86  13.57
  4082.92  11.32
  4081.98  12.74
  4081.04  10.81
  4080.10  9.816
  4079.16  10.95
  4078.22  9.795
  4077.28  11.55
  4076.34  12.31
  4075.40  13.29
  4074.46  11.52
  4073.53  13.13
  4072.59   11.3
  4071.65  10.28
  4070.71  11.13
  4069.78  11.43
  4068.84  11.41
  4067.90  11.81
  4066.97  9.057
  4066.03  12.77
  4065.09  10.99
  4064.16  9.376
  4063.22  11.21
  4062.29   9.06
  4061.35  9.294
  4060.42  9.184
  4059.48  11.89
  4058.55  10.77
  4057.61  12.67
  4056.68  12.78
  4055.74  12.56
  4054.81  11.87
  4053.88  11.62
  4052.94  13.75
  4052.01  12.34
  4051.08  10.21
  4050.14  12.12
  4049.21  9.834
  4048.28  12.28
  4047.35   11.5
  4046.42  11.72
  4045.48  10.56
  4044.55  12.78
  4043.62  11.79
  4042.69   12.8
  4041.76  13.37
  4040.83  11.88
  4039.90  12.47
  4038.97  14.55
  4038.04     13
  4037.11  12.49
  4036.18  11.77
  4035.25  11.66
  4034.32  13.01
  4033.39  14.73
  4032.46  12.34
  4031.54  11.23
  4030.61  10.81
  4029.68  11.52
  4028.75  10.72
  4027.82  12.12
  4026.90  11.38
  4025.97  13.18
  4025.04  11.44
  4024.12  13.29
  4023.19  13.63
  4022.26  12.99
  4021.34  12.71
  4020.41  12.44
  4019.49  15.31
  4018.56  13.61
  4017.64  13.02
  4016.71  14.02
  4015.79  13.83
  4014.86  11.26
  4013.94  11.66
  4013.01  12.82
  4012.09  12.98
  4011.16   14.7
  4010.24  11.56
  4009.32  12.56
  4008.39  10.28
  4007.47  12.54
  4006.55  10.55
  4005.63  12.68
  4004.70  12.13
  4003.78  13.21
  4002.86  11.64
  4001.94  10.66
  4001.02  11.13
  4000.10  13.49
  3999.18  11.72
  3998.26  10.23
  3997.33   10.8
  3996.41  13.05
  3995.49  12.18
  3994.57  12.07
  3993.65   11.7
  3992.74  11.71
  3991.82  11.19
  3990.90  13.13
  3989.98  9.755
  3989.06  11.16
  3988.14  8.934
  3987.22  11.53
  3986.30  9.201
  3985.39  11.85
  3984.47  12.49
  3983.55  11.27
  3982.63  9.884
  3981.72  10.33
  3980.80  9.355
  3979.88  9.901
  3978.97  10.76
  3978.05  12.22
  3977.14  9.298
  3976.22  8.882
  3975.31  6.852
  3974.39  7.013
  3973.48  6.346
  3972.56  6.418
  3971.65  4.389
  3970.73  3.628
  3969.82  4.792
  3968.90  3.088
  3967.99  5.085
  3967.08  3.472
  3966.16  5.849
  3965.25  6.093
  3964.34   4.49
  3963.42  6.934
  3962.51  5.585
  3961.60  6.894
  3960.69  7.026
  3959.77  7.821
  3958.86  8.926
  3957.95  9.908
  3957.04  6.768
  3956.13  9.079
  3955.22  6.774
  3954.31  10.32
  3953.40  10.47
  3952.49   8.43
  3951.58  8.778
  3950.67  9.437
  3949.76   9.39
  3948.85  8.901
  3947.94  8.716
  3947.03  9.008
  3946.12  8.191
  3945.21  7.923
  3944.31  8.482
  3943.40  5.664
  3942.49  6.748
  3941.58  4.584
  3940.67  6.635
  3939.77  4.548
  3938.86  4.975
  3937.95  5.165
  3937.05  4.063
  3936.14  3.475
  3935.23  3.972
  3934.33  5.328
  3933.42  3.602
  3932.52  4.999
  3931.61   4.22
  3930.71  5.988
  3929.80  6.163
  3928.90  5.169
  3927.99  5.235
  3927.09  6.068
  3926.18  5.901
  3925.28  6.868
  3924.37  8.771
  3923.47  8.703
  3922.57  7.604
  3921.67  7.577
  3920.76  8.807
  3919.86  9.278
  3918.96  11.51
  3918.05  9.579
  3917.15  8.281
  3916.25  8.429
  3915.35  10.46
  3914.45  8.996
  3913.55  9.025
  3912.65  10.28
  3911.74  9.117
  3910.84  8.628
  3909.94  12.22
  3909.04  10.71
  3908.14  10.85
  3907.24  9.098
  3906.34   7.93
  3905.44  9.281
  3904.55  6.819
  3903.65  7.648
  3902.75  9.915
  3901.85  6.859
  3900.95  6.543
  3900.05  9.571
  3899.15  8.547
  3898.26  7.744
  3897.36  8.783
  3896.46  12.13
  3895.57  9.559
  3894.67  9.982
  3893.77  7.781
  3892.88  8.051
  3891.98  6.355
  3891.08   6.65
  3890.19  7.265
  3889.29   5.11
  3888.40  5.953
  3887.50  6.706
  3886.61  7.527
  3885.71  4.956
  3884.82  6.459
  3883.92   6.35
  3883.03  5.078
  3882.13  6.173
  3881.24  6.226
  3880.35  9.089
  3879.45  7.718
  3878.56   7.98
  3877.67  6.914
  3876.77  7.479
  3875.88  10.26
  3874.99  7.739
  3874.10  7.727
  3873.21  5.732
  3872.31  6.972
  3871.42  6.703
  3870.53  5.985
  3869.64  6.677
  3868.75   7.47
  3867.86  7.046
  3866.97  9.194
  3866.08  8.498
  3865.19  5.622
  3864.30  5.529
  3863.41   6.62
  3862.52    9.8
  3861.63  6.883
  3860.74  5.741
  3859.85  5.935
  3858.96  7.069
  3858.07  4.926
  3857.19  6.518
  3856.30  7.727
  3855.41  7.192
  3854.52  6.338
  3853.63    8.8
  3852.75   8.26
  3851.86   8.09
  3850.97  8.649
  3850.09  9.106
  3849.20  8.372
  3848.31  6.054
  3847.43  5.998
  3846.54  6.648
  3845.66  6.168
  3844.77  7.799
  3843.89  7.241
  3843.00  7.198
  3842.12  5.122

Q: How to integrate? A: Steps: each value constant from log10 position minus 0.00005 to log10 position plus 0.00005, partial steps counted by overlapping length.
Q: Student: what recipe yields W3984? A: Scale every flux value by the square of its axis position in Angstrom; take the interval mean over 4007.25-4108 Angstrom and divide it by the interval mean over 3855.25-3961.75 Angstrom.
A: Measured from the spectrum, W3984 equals 1.69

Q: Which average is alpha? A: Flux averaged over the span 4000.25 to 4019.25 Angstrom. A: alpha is 12.4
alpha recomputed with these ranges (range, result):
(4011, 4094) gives 12.1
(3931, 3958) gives 6.91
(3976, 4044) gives 12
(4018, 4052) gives 12.3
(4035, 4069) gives 11.7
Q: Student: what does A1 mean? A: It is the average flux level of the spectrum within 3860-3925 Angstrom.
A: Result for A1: 7.98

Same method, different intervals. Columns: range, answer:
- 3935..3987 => 7.52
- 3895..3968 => 7.64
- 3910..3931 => 8.19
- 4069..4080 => 11.5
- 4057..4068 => 10.7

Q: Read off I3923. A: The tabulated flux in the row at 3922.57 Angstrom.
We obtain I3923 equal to 7.604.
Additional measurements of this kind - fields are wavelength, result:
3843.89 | 7.241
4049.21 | 9.834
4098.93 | 10.8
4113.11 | 12.47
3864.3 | 5.529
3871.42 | 6.703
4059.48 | 11.89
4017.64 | 13.02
